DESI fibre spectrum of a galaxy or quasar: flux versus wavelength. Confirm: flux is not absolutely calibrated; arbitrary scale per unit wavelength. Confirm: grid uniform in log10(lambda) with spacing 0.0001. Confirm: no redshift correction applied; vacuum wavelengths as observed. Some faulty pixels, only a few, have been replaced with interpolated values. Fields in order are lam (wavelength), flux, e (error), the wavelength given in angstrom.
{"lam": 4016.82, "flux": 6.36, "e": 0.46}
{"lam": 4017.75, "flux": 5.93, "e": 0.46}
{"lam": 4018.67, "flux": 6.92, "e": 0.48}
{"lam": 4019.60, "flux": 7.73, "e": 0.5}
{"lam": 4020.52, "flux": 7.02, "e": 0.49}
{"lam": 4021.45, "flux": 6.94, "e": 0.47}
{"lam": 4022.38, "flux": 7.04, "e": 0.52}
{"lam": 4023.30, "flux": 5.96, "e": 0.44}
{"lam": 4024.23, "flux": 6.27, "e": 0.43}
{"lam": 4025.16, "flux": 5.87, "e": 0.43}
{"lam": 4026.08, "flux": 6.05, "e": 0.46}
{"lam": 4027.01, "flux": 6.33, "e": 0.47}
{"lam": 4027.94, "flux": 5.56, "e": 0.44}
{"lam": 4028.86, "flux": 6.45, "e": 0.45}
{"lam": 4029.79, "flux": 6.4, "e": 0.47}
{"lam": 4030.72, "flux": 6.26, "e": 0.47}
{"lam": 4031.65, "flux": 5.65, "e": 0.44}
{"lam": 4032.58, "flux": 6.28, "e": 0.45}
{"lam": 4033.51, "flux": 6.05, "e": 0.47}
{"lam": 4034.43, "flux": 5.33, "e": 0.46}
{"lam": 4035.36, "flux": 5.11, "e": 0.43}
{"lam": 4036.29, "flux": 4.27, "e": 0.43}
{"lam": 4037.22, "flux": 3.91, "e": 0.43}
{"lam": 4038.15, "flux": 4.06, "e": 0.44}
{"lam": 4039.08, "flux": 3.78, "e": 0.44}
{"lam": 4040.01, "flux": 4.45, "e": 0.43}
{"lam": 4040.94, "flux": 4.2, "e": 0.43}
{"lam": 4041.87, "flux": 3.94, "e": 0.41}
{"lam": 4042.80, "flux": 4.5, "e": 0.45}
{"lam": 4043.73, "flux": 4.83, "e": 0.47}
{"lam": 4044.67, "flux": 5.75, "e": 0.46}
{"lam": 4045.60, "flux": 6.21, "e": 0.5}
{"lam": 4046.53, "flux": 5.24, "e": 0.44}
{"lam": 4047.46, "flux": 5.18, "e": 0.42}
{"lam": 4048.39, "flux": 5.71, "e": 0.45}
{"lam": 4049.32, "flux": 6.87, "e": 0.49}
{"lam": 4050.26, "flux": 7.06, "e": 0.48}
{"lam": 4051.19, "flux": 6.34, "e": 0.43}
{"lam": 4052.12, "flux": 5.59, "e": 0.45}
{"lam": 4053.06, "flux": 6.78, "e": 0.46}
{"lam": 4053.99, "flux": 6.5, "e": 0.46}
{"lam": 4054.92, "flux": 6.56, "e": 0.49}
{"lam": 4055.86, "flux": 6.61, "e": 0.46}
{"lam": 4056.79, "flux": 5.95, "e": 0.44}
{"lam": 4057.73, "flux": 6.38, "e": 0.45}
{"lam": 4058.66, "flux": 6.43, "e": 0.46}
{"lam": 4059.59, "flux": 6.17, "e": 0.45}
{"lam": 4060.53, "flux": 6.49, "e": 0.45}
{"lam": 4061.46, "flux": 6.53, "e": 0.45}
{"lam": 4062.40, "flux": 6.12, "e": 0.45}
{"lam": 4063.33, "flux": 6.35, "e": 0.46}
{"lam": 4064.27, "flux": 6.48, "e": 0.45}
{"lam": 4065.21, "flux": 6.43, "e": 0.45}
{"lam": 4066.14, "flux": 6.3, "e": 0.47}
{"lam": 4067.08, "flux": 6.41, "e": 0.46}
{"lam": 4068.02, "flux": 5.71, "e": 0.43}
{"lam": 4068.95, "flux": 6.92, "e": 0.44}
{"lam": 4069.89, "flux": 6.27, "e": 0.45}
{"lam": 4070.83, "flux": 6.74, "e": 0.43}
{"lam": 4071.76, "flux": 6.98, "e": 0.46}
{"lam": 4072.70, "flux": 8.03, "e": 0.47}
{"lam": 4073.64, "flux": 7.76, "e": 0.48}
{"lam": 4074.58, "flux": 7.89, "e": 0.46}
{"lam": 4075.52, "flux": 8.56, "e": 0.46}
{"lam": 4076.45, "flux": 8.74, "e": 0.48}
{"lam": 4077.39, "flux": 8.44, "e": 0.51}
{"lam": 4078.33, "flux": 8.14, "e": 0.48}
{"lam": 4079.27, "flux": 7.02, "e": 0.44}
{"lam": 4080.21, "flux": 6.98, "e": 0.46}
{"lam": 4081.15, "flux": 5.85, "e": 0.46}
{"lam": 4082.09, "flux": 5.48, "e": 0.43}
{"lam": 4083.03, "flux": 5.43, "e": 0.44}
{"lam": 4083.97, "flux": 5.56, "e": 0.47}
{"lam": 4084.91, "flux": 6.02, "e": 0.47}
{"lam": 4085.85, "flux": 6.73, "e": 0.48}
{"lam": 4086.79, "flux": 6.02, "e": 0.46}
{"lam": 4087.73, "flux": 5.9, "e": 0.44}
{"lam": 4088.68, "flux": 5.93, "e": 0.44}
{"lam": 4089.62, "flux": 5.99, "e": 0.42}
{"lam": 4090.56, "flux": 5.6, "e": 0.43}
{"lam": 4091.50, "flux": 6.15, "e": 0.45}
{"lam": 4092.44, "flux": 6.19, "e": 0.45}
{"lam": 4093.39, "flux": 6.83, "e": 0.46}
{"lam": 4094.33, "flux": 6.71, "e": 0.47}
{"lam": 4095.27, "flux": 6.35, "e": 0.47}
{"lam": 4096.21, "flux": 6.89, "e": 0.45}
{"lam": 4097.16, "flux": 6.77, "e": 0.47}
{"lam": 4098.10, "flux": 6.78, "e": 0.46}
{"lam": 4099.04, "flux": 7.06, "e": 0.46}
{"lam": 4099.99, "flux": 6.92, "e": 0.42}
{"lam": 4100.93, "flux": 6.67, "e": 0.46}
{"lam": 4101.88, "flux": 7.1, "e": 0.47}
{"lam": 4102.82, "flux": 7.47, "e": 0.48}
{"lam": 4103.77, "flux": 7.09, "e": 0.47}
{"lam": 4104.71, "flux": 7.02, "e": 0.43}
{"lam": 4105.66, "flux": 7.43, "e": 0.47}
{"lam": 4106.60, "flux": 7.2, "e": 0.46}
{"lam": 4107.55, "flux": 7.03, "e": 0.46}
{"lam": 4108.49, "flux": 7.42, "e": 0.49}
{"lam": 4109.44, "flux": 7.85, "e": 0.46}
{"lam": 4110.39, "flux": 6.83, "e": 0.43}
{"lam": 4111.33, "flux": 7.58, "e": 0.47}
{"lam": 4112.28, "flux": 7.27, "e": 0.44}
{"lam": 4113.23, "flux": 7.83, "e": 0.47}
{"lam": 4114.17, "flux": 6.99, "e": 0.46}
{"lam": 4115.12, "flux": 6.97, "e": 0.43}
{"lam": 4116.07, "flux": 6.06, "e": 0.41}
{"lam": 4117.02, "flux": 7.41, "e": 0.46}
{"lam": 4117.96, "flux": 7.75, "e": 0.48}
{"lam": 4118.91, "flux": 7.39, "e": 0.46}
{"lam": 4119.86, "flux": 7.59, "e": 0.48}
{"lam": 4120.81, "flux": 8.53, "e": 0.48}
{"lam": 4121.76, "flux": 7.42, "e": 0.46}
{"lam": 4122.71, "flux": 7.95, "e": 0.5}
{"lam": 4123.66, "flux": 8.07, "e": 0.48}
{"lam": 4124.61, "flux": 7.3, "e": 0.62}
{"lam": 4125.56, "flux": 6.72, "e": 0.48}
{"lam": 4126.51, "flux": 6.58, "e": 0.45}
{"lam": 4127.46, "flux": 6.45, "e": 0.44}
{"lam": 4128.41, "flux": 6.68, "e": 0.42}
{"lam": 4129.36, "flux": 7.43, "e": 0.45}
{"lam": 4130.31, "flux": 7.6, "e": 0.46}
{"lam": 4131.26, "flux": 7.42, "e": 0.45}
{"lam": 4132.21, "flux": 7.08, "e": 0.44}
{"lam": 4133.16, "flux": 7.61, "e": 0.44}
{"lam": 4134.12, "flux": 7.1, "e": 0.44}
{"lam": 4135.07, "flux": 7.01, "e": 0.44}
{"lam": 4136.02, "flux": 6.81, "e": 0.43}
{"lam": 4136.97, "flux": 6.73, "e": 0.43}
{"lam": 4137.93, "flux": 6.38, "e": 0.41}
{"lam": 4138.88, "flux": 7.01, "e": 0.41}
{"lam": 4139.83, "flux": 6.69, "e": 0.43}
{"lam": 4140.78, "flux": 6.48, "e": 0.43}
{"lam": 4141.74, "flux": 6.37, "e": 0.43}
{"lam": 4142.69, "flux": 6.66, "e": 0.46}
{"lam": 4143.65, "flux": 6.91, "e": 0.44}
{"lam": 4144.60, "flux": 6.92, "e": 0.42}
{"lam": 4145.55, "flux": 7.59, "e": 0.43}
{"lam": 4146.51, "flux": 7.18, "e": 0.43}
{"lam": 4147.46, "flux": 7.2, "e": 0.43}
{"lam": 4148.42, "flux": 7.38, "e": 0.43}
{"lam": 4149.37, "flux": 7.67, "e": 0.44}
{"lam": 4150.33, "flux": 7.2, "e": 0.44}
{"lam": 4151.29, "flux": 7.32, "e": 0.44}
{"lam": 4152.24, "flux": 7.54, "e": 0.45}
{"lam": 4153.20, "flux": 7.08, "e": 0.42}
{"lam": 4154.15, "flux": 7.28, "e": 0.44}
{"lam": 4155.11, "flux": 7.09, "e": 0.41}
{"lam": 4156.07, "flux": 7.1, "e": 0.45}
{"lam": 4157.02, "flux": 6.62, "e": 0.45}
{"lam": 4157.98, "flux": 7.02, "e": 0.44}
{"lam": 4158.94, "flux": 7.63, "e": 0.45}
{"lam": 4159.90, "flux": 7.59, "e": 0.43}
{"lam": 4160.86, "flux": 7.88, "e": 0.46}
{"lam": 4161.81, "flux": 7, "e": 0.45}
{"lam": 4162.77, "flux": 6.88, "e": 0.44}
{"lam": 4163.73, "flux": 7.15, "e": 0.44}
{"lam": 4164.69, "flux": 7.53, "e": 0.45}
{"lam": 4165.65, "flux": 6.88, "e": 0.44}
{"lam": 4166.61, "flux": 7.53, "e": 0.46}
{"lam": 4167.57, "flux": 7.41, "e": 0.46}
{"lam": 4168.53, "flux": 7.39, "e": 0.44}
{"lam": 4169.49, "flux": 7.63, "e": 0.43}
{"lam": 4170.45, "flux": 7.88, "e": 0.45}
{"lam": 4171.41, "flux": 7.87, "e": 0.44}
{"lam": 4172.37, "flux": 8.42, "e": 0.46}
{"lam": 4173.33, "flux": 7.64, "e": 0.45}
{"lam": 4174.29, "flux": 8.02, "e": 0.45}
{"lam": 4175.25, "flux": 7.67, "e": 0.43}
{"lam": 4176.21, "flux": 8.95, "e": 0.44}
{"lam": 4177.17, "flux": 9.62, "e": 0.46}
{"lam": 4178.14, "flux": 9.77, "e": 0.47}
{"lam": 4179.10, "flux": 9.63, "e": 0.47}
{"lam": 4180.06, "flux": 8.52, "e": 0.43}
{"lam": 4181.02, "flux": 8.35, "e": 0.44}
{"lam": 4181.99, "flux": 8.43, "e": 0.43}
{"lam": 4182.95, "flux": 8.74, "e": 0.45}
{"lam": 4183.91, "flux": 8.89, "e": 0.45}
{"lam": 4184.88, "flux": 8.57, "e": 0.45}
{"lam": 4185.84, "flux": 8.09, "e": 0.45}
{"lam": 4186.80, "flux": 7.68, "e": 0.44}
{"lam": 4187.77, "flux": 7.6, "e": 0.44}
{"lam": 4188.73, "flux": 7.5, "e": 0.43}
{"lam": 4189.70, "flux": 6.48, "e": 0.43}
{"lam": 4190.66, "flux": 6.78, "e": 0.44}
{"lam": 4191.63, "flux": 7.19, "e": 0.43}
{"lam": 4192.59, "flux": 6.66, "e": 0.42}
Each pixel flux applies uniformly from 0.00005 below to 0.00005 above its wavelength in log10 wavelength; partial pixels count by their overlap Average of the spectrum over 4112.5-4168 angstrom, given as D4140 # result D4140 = 7.18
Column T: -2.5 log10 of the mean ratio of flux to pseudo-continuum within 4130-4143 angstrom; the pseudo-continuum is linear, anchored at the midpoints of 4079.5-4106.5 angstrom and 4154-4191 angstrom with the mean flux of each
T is 0.04 mag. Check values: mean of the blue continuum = 6.48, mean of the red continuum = 7.82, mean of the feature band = 6.92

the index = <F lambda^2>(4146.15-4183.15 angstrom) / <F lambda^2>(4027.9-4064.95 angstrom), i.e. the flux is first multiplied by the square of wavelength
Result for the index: 1.43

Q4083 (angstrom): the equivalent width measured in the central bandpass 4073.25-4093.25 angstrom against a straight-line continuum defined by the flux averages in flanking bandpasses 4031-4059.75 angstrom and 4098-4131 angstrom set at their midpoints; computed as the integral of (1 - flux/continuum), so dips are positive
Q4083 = -0.7 angstrom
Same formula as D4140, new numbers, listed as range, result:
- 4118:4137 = 7.3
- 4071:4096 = 6.74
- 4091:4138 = 7.11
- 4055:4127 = 6.87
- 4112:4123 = 7.42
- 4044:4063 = 6.21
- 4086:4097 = 6.26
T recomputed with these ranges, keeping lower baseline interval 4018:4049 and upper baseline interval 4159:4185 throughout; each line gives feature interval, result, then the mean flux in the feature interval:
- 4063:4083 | -0.11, 6.99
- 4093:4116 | -0.03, 7.07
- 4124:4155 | 0.06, 7.05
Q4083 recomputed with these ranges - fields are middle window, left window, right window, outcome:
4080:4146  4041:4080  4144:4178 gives 1.5 angstrom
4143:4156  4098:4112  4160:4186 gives 0.9 angstrom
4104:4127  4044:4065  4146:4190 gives -0.9 angstrom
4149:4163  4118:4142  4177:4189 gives 1.0 angstrom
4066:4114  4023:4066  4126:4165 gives -3.8 angstrom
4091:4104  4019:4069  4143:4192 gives -0.2 angstrom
